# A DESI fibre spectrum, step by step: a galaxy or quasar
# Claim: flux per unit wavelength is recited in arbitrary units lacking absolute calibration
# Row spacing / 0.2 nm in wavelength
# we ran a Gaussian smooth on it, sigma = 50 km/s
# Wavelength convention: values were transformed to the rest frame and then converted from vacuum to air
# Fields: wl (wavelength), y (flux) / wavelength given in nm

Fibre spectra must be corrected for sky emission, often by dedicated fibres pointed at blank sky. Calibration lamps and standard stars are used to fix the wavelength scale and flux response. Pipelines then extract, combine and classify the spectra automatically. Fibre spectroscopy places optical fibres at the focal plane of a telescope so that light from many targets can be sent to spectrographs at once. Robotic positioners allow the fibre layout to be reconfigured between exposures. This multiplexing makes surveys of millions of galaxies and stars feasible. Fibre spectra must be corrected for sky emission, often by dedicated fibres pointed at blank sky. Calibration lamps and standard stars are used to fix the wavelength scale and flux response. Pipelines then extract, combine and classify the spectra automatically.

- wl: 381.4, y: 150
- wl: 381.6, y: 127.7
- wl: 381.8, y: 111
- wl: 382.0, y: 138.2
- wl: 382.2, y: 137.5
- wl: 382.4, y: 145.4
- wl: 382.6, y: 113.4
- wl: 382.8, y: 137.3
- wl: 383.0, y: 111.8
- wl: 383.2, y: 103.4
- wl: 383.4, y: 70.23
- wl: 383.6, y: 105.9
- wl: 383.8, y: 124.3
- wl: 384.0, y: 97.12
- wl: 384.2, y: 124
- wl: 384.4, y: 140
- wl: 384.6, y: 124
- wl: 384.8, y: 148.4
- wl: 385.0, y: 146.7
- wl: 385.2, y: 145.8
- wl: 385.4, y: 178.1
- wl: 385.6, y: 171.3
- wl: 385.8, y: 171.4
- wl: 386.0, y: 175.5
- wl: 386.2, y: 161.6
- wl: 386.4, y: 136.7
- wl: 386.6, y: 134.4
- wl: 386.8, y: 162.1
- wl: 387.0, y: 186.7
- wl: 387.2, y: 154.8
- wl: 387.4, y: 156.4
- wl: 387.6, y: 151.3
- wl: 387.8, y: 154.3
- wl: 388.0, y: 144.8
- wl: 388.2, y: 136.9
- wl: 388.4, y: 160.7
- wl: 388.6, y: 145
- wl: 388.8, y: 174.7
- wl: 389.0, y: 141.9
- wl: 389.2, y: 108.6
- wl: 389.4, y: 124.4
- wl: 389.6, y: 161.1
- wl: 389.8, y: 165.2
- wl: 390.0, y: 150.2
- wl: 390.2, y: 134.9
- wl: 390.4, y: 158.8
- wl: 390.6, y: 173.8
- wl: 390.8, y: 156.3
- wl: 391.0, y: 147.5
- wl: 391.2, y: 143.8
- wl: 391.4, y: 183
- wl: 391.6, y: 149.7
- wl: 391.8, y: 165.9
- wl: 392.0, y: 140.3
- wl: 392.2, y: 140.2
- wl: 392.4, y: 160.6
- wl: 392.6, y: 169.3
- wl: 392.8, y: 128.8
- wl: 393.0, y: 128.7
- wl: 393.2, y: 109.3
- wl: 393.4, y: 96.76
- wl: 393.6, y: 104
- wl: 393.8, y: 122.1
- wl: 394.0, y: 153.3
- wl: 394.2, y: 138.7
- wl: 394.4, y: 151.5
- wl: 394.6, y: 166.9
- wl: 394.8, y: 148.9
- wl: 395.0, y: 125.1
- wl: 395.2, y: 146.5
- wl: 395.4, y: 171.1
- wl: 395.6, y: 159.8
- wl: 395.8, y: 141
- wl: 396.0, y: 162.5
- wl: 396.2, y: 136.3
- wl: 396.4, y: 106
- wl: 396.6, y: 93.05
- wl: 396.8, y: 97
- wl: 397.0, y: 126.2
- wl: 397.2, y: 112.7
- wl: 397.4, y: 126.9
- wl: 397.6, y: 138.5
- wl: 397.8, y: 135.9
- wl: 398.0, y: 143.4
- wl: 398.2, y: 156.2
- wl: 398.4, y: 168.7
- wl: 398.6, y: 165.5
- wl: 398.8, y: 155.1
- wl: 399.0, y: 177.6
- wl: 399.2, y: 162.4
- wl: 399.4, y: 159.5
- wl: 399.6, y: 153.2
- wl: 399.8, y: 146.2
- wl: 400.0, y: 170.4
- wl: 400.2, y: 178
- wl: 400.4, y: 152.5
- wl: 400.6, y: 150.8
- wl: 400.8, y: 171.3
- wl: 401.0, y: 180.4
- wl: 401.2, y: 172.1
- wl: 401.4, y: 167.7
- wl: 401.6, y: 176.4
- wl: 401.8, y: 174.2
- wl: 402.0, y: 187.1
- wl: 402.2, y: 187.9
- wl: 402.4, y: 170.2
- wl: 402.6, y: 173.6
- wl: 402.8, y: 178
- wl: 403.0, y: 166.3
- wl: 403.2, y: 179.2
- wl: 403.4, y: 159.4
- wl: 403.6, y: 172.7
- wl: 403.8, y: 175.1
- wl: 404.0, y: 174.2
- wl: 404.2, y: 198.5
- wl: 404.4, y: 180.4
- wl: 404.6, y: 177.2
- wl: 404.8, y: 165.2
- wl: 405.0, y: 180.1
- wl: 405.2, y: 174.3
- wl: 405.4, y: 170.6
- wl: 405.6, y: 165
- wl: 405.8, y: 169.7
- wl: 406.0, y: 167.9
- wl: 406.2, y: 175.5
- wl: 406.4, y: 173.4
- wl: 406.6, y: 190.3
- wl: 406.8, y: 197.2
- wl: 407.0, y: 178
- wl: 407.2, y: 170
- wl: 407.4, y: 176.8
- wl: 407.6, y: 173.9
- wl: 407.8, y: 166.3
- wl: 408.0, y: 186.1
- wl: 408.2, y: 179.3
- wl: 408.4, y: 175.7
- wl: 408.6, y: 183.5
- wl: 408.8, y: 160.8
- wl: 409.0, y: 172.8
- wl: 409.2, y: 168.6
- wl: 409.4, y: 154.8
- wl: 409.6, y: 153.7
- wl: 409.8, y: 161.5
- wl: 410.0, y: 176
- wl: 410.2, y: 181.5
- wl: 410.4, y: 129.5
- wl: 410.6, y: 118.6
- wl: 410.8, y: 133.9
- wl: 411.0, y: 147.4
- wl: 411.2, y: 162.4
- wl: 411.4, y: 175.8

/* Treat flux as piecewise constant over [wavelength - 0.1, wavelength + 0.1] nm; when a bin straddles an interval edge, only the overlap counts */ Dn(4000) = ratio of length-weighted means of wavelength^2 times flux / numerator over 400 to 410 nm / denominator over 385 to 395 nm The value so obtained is 1.3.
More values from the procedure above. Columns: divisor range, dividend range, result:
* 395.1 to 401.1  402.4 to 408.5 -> 1.23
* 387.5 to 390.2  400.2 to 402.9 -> 1.25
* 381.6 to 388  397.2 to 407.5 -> 1.32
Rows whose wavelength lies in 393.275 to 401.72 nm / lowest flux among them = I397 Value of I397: 93.05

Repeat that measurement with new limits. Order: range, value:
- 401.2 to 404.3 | 159.4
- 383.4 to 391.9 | 97.12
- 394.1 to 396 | 125.1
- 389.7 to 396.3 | 96.76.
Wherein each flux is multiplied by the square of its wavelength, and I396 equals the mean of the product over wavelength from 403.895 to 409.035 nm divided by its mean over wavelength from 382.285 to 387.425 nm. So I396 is 1.41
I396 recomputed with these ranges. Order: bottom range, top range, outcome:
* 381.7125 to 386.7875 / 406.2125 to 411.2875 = 1.40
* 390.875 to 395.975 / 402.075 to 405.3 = 1.29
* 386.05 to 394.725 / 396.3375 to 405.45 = 1.15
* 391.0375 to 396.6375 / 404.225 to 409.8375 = 1.31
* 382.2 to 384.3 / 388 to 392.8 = 1.37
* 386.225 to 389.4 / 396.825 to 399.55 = 1.04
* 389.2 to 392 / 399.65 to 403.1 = 1.18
